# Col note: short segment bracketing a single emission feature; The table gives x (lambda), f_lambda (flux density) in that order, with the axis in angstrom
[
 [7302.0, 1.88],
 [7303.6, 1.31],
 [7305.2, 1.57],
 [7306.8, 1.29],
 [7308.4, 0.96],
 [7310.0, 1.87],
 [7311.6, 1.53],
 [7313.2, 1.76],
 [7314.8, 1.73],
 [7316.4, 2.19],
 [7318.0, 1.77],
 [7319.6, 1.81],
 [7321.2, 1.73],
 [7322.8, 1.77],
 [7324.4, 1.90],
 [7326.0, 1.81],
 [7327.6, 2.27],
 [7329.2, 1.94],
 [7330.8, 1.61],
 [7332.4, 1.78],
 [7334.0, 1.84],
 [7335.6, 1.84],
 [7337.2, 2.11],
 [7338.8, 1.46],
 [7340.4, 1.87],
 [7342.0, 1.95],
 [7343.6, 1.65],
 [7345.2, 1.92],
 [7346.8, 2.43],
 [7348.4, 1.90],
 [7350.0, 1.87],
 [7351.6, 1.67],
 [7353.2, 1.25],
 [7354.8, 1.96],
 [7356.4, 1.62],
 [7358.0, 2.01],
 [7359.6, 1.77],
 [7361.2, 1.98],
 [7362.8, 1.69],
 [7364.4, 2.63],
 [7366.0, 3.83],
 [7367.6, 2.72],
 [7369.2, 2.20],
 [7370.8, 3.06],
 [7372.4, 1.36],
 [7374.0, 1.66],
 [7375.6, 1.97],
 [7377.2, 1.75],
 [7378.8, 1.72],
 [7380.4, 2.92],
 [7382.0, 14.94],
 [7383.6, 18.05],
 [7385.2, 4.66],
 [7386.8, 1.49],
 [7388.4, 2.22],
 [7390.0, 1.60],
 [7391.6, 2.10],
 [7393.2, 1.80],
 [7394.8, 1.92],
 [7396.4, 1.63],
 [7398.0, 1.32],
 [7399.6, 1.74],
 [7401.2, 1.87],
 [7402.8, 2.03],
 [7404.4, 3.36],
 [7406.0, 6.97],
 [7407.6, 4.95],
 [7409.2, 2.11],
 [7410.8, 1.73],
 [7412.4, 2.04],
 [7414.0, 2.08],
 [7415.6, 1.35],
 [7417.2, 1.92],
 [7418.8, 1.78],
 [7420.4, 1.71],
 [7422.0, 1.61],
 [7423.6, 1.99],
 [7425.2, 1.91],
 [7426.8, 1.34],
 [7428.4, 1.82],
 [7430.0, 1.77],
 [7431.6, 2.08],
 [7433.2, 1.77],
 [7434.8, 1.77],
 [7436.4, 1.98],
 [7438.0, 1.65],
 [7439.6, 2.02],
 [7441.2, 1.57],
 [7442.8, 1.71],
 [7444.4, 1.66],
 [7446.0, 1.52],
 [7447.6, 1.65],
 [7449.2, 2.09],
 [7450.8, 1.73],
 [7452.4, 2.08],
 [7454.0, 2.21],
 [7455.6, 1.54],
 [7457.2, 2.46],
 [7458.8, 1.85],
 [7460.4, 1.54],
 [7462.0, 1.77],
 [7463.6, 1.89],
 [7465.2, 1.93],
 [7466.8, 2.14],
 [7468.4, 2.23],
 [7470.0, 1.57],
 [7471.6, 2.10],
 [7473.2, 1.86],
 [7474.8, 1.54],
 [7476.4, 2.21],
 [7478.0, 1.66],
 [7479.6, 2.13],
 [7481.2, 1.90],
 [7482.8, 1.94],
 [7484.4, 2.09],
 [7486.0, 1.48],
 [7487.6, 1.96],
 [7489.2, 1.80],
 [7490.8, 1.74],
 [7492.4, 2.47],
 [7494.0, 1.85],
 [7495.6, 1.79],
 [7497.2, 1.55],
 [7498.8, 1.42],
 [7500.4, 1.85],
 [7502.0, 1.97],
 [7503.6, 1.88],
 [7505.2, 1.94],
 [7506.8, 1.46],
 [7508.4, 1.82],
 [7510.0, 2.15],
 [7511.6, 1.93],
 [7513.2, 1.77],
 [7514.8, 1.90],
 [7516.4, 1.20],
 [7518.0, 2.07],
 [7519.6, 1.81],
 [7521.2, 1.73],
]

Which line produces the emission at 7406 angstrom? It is [N II]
